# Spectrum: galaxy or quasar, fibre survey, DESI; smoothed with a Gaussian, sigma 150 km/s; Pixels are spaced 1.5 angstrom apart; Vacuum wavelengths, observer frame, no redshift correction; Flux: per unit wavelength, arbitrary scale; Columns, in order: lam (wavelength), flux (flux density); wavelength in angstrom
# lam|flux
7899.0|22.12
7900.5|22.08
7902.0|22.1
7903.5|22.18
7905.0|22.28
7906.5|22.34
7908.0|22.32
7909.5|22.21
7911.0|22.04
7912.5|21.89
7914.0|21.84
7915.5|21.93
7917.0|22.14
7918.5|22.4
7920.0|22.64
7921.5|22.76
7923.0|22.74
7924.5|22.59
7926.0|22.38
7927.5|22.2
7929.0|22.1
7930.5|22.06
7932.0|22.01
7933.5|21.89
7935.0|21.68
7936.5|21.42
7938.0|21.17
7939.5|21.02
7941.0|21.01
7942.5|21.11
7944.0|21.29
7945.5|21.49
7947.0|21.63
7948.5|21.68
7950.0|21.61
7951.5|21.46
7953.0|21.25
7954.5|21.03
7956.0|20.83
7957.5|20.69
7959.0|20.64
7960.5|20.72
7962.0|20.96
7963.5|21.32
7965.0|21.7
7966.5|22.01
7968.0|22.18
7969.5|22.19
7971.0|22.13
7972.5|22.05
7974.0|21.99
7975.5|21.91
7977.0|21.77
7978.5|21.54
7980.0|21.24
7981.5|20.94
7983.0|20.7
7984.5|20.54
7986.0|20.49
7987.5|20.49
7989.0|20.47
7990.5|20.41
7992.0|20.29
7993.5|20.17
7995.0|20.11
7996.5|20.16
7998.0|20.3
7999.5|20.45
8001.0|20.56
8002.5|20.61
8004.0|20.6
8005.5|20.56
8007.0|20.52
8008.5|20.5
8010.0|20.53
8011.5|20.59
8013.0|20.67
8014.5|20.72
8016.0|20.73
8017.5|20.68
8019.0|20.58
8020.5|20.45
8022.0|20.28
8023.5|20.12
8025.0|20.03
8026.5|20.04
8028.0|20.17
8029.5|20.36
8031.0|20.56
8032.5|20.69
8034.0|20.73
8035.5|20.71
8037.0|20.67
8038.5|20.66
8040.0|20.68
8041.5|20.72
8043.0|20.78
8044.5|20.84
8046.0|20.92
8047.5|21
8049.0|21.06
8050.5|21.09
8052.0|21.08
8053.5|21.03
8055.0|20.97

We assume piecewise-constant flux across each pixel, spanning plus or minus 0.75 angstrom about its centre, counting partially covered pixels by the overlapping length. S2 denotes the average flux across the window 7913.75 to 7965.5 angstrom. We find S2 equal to 21.6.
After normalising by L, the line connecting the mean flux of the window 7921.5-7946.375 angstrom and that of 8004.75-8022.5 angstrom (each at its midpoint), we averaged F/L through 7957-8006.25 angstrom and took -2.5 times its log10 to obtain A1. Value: 0.003 mag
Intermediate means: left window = 21.8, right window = 20.6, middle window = 21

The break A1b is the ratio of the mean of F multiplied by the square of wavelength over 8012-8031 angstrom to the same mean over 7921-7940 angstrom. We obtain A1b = 0.9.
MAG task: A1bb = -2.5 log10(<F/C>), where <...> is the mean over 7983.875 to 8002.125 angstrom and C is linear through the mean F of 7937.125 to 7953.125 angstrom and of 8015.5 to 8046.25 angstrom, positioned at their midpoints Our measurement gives 0.03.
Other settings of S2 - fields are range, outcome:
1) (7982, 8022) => 20.5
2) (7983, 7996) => 20.4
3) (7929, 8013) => 21.1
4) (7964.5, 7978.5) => 22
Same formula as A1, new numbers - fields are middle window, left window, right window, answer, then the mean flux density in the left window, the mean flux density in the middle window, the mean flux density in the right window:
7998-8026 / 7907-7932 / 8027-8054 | 0.03 mag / 22.3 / 20.5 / 20.8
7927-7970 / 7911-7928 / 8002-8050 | 0.02 mag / 22.3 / 21.5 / 20.6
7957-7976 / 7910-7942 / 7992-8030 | -0.02 mag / 22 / 21.6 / 20.4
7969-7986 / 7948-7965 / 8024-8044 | -0.03 mag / 21.1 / 21.5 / 20.5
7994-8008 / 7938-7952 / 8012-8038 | 0.02 mag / 21.4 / 20.4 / 20.5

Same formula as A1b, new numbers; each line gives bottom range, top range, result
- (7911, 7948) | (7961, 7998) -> 0.98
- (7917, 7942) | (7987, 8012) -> 0.95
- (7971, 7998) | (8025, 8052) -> 1.00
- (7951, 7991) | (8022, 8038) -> 0.97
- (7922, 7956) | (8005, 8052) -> 0.97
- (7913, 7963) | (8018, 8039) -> 0.97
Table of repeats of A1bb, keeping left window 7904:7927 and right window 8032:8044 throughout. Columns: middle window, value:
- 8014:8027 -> 0.03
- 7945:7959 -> 0.03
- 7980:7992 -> 0.04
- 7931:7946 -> 0.03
